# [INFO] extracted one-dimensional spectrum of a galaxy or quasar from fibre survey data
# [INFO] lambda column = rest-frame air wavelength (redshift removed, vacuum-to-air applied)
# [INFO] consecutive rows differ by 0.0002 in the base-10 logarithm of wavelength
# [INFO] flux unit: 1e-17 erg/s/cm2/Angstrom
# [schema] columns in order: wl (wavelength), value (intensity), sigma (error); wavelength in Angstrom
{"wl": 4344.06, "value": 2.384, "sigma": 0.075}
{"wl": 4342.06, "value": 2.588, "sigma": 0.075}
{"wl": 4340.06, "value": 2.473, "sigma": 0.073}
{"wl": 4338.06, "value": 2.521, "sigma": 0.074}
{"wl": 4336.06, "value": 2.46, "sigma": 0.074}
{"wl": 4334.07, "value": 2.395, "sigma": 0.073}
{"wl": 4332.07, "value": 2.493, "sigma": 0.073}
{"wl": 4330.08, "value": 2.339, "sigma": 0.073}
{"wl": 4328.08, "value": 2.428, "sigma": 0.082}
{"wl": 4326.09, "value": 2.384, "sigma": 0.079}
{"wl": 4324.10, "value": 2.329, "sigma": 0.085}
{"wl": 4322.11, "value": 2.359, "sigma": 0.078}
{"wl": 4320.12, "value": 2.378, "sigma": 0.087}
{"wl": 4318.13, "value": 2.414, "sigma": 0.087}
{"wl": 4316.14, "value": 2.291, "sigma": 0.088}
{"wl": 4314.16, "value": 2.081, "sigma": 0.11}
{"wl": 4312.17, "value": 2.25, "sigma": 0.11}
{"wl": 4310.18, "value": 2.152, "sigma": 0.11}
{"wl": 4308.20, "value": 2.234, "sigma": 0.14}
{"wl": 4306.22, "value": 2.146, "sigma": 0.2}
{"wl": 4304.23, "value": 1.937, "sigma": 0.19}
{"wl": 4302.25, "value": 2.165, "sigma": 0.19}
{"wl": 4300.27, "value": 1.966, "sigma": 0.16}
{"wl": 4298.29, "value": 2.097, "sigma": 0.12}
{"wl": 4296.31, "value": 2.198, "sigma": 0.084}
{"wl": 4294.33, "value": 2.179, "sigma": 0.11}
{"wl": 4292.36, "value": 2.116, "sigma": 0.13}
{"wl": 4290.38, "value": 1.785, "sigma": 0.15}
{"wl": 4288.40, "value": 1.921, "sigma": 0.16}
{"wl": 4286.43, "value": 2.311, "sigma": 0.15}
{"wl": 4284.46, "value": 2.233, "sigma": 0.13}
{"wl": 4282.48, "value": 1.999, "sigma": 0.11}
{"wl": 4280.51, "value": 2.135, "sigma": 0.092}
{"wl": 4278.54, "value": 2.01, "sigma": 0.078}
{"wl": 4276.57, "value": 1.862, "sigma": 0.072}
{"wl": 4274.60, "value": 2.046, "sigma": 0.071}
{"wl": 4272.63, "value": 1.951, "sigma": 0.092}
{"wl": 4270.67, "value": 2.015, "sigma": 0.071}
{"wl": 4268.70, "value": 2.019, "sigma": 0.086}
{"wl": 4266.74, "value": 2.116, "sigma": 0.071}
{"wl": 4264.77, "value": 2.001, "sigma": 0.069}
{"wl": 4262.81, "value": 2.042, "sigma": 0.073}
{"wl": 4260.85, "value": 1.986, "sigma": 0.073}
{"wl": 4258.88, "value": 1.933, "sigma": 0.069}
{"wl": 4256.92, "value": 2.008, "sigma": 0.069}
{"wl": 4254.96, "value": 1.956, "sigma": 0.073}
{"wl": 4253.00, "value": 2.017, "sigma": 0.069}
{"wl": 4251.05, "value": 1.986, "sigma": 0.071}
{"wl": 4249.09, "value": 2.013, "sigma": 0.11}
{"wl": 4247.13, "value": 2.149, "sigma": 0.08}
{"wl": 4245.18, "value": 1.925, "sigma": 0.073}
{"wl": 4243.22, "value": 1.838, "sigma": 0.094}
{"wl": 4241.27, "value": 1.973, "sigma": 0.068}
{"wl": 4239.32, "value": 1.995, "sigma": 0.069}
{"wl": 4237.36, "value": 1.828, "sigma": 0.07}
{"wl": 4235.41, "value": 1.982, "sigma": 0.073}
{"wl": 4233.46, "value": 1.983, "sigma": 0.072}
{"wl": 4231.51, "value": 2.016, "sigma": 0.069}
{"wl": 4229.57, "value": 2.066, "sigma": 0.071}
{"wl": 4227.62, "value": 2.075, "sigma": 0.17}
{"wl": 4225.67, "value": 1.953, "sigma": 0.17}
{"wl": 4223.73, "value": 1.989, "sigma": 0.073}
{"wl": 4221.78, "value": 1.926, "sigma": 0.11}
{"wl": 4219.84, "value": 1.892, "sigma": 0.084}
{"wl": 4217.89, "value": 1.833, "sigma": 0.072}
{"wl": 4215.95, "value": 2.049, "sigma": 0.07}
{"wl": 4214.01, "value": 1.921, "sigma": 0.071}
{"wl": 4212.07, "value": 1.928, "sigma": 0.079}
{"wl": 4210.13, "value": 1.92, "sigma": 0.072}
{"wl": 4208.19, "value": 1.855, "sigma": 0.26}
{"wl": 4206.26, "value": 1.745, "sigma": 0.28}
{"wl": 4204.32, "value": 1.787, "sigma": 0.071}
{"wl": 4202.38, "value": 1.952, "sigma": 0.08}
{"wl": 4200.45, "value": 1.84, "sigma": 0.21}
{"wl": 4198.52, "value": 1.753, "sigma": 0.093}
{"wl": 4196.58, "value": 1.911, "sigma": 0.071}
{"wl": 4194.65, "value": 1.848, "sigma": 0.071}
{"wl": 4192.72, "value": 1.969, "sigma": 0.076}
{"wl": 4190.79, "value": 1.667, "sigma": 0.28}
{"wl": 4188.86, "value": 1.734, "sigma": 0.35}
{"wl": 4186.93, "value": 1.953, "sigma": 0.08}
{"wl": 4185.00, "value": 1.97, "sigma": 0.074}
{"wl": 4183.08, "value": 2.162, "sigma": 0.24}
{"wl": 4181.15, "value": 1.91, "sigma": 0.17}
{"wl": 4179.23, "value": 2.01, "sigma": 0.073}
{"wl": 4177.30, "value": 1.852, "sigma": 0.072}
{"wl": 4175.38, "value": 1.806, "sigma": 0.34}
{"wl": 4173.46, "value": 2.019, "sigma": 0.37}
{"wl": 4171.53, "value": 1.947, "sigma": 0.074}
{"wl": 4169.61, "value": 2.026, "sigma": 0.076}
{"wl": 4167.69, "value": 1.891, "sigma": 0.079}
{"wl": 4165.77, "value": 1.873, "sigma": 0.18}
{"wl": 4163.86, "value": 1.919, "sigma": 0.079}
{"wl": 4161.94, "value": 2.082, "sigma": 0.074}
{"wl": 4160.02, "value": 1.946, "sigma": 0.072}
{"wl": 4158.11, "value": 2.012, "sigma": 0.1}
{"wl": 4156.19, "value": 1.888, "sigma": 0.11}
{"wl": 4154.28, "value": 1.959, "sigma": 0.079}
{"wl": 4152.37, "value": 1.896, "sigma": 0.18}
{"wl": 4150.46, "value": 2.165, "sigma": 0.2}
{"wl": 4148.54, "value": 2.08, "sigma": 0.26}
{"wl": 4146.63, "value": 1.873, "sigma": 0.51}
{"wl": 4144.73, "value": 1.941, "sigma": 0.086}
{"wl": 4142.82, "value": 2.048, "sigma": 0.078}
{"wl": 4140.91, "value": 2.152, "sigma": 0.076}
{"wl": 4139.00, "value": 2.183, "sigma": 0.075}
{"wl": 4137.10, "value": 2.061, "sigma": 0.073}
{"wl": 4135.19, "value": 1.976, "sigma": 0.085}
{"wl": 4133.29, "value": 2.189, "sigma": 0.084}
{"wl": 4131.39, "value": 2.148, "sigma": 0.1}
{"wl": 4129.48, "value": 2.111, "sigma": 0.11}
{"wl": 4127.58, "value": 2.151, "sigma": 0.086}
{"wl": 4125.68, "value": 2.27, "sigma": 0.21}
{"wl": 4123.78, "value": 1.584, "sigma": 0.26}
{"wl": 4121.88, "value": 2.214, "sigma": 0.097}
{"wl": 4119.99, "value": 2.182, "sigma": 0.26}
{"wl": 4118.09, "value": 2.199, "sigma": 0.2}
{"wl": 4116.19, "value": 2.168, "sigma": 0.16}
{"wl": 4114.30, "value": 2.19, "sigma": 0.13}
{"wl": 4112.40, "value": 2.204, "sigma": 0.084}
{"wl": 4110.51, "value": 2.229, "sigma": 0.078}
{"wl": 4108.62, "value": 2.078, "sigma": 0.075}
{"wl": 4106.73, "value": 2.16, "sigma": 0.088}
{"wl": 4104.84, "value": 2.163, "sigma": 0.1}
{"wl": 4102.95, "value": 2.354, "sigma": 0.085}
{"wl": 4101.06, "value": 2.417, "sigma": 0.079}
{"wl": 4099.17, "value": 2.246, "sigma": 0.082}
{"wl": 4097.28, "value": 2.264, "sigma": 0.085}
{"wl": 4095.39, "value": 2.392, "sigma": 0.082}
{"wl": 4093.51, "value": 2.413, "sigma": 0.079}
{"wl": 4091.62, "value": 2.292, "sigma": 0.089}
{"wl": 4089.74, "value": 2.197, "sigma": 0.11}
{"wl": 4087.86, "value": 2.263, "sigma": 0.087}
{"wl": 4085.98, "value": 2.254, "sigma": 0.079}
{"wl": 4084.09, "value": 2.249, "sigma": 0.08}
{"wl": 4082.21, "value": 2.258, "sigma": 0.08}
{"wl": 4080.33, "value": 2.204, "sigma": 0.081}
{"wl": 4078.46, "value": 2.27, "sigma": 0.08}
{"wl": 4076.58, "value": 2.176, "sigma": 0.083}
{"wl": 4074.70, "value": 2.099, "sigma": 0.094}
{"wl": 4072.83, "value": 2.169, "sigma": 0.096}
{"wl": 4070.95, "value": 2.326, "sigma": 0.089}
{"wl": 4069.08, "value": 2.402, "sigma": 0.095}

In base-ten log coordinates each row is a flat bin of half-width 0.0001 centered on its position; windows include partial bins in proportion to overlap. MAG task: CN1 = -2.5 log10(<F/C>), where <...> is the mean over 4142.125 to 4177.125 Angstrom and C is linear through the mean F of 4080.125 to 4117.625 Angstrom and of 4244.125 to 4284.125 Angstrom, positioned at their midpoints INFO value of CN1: 0.11 mag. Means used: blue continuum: 2.25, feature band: 1.96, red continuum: 2.01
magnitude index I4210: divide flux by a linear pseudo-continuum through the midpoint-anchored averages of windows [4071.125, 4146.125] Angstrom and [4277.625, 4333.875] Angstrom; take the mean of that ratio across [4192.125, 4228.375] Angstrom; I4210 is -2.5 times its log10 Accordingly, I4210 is 0.15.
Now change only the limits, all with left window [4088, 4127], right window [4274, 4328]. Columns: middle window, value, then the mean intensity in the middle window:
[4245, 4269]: 0.08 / 2.01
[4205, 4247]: 0.12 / 1.94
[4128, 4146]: 0.06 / 2.09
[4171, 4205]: 0.16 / 1.89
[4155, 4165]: 0.12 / 1.97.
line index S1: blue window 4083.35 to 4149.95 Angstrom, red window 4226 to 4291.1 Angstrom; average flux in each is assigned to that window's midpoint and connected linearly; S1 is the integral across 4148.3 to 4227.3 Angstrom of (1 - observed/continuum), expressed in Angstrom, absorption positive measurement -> 6.2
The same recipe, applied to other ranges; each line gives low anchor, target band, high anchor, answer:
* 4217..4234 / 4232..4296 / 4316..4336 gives 3.53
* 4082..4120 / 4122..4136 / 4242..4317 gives 0.92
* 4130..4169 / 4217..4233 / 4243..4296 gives 0.41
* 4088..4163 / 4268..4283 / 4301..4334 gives 1.60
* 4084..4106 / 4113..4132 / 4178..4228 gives 0.61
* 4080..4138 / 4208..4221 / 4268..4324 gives 1.42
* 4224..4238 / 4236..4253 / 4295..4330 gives 0.53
